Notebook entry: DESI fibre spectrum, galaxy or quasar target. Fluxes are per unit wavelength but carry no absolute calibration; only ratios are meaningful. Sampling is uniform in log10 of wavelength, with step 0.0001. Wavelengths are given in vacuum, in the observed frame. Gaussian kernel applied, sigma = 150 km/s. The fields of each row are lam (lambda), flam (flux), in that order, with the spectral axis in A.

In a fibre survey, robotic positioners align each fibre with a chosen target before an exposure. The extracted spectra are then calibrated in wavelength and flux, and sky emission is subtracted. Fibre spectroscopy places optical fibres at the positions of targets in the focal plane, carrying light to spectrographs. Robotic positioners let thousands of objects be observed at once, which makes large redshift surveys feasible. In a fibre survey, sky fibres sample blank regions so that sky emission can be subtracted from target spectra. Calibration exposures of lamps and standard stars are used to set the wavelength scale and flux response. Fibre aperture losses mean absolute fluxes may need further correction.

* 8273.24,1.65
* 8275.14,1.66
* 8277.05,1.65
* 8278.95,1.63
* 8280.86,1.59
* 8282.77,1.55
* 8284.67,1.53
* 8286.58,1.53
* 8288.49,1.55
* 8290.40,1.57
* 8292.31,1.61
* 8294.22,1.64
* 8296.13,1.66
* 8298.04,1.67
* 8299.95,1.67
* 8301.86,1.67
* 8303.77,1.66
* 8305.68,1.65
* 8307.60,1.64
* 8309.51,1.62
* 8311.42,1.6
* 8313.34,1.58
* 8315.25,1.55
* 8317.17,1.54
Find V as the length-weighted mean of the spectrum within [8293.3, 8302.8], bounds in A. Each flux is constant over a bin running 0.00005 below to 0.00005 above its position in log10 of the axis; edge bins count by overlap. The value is 1.66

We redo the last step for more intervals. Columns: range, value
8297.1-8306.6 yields 1.67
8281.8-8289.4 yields 1.54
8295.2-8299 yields 1.67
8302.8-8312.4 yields 1.63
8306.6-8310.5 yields 1.63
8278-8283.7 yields 1.59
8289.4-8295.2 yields 1.61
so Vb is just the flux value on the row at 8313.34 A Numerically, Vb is 1.58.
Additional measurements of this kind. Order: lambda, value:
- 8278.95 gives 1.63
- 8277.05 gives 1.65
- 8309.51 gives 1.62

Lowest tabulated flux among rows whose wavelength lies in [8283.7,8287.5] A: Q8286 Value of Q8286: 1.53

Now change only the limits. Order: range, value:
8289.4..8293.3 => 1.57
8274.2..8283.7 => 1.55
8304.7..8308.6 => 1.64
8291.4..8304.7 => 1.61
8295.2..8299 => 1.66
